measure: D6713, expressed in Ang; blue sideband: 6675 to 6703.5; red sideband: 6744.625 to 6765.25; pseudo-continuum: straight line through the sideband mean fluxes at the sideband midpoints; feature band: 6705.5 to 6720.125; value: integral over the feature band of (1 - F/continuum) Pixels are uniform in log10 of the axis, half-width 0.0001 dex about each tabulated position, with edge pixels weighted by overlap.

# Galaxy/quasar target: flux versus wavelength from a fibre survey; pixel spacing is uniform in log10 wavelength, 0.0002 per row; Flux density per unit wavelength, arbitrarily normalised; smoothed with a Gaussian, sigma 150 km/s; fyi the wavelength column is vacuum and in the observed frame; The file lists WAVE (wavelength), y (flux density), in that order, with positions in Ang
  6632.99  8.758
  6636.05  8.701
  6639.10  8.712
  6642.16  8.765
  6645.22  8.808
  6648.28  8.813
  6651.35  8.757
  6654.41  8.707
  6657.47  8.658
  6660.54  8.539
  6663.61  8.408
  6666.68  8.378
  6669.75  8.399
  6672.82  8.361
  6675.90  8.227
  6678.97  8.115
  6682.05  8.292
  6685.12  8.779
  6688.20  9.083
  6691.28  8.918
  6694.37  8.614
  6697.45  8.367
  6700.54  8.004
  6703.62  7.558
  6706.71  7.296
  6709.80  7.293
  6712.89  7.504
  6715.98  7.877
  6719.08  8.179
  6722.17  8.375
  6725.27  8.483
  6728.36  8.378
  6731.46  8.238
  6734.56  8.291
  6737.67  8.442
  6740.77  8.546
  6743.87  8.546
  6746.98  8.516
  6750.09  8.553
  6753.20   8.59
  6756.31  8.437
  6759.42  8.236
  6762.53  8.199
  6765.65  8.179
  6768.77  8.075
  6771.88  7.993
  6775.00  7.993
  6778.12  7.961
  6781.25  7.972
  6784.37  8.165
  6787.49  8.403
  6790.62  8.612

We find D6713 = 1.4 Ang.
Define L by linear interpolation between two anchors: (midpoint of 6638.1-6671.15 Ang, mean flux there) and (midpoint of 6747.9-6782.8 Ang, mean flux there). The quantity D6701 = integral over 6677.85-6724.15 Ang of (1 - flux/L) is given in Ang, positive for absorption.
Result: 1.6 Ang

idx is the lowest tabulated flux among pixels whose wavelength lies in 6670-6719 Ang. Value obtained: 7.293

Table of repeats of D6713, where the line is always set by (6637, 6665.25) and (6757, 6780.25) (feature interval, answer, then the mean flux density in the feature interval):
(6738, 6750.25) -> -0.46 Ang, 8.53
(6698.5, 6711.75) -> 1.34 Ang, 7.57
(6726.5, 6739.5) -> -0.11 Ang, 8.35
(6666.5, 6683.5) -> 0.55 Ang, 8.29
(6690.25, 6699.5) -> -0.13 Ang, 8.57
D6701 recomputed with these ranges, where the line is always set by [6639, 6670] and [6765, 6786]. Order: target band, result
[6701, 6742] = 1.4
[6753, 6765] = -0.3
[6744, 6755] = -0.5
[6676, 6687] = 0.1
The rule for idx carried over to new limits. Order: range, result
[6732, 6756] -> 8.291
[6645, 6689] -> 8.115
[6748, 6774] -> 7.993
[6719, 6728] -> 8.179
